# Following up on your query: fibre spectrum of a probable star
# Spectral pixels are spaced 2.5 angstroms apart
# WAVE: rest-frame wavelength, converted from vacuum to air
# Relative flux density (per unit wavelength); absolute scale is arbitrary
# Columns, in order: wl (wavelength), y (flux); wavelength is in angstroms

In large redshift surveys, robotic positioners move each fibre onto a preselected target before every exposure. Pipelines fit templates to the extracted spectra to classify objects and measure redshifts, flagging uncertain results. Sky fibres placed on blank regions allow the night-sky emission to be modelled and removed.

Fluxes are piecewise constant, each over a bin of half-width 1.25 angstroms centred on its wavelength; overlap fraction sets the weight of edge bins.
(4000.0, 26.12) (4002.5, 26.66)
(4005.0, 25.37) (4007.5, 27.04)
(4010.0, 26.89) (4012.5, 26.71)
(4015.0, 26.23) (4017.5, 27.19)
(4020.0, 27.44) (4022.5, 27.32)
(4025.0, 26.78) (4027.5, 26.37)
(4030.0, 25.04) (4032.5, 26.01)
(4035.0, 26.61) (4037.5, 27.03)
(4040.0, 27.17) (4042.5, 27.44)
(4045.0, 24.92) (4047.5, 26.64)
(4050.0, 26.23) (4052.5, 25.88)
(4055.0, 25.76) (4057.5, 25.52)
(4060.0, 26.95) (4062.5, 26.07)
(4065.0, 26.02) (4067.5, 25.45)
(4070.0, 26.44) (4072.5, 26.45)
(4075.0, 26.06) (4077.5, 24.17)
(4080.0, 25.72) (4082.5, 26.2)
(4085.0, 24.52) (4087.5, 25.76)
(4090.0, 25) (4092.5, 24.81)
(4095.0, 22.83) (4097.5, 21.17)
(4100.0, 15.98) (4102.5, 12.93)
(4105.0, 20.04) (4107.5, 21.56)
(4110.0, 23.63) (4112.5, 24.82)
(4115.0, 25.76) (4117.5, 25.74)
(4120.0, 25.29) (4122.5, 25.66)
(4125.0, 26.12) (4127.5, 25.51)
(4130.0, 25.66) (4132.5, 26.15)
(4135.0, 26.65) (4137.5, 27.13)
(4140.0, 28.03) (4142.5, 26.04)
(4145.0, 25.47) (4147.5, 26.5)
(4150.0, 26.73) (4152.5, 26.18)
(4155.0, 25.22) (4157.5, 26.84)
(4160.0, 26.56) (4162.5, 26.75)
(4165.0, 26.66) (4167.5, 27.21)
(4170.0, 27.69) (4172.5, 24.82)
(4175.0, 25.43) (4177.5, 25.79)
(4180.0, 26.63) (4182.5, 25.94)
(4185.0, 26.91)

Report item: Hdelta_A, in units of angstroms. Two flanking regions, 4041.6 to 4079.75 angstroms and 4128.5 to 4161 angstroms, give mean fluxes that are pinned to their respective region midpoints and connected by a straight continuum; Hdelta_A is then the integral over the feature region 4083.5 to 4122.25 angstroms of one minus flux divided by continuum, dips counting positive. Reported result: 5.07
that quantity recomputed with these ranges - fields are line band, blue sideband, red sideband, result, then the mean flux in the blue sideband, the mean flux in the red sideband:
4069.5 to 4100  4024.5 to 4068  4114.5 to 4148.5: 1.9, 26.2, 26.1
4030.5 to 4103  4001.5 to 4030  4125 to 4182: 4.2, 26.7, 26.3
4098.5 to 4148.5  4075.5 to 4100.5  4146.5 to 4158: 2.1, 23.9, 26.3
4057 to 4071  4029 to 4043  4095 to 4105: -2.1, 26.5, 17.9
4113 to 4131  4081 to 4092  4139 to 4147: 0.3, 25.3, 26.5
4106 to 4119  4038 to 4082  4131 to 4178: 1.0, 26.1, 26.4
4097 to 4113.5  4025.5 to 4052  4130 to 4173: 4.1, 26.3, 26.5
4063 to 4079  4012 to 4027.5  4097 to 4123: -1.1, 26.9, 22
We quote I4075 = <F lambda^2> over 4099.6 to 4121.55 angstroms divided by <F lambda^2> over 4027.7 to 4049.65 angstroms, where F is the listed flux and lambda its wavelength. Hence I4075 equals 0.9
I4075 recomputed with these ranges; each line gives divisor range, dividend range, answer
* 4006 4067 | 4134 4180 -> 1.06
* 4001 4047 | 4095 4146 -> 0.95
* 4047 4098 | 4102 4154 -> 1.01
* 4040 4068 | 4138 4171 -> 1.07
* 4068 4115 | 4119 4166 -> 1.16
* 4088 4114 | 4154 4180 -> 1.27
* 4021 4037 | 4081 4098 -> 0.96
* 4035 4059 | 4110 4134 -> 1.01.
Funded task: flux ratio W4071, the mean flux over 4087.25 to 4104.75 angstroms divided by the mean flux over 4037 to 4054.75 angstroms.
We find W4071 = 0.79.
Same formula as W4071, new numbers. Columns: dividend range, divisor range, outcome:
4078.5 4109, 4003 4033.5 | 0.84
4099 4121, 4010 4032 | 0.82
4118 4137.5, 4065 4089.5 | 1.01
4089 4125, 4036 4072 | 0.86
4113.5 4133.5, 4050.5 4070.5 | 0.99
